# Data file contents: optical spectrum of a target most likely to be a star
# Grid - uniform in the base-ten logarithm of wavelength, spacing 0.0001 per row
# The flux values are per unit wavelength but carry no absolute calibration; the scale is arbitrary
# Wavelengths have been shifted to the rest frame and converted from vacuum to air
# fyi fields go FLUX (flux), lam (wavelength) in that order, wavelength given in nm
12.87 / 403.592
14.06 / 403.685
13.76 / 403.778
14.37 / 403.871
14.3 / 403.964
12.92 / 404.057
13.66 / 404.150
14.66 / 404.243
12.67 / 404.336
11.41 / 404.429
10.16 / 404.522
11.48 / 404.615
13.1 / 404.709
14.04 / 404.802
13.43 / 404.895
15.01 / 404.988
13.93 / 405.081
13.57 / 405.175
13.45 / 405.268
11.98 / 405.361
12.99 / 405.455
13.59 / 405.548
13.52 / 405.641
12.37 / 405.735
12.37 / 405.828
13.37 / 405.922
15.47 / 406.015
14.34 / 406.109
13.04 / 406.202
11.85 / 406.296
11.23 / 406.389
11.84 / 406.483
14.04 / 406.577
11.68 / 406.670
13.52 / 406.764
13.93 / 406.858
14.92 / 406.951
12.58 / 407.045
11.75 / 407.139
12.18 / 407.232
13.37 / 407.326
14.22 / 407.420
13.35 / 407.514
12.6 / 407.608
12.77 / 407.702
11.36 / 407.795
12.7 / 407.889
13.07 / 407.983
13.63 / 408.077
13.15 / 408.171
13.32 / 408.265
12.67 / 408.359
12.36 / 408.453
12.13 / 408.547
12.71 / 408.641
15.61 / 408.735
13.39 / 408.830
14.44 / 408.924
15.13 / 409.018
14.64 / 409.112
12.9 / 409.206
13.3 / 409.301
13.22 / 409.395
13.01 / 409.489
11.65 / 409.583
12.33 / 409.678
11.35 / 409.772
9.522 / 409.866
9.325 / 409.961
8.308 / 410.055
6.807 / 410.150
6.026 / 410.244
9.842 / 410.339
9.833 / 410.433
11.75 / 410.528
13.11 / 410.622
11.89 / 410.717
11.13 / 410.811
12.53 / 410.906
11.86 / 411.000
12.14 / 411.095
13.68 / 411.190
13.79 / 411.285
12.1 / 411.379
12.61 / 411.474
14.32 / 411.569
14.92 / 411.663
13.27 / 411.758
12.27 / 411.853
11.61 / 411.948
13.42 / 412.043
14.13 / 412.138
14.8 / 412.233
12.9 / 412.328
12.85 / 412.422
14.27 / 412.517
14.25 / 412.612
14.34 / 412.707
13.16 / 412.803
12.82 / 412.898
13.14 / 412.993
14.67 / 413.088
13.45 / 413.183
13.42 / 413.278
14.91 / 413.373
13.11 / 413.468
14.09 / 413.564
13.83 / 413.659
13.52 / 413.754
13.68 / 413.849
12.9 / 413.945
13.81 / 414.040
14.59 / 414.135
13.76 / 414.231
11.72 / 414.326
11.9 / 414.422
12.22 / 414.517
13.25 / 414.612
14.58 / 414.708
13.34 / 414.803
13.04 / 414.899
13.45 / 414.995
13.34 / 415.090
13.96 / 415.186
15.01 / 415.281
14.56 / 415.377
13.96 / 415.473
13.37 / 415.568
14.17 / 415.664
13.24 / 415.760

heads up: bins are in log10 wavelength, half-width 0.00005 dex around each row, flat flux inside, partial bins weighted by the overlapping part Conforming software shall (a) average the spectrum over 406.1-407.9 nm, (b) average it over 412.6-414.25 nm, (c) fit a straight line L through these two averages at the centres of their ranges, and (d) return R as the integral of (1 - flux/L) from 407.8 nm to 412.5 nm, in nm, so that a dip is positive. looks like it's 0.309 nm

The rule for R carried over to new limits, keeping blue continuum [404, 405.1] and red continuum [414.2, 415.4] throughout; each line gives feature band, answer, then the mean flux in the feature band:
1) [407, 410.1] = 0.12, 12.7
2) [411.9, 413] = -0.02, 13.5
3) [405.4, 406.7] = 0.01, 13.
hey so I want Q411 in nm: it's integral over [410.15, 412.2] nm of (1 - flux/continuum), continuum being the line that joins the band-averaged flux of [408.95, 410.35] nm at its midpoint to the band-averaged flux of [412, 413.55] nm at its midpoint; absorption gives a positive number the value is 0.07 nm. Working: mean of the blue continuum 11.2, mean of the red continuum 13.7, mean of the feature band 12.1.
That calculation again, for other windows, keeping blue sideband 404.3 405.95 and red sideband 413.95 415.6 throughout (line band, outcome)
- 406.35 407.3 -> 0.02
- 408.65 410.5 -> 0.22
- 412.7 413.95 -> -0.02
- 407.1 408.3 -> 0.02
